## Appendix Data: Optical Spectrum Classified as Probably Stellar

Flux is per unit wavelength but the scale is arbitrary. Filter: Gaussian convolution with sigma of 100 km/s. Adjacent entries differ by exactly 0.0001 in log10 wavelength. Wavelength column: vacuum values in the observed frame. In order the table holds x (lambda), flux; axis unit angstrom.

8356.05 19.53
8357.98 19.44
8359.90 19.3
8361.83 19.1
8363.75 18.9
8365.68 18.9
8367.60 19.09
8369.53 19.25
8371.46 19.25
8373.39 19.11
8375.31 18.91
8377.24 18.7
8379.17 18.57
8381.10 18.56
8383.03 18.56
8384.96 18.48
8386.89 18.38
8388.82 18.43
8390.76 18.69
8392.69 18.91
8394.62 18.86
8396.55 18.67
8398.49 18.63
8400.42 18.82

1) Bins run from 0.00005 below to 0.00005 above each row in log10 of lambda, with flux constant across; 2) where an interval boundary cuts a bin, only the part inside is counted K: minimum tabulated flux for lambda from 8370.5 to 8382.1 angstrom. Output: 18.56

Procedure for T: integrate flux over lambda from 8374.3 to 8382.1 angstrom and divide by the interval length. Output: 18.7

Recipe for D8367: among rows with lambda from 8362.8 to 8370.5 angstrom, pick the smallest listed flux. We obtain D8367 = 18.9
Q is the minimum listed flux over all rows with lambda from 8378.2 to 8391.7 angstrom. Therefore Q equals 18.38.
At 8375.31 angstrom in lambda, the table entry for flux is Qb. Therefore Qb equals 18.91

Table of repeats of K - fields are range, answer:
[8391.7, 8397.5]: 18.67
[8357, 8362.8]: 19.1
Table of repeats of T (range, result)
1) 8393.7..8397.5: 18.8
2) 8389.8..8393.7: 18.8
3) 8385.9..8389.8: 18.4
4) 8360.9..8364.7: 19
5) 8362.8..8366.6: 18.9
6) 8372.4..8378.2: 18.9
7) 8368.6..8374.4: 19.2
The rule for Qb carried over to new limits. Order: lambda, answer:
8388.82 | 18.43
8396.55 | 18.67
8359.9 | 19.3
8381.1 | 18.56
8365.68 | 18.9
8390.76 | 18.69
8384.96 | 18.48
